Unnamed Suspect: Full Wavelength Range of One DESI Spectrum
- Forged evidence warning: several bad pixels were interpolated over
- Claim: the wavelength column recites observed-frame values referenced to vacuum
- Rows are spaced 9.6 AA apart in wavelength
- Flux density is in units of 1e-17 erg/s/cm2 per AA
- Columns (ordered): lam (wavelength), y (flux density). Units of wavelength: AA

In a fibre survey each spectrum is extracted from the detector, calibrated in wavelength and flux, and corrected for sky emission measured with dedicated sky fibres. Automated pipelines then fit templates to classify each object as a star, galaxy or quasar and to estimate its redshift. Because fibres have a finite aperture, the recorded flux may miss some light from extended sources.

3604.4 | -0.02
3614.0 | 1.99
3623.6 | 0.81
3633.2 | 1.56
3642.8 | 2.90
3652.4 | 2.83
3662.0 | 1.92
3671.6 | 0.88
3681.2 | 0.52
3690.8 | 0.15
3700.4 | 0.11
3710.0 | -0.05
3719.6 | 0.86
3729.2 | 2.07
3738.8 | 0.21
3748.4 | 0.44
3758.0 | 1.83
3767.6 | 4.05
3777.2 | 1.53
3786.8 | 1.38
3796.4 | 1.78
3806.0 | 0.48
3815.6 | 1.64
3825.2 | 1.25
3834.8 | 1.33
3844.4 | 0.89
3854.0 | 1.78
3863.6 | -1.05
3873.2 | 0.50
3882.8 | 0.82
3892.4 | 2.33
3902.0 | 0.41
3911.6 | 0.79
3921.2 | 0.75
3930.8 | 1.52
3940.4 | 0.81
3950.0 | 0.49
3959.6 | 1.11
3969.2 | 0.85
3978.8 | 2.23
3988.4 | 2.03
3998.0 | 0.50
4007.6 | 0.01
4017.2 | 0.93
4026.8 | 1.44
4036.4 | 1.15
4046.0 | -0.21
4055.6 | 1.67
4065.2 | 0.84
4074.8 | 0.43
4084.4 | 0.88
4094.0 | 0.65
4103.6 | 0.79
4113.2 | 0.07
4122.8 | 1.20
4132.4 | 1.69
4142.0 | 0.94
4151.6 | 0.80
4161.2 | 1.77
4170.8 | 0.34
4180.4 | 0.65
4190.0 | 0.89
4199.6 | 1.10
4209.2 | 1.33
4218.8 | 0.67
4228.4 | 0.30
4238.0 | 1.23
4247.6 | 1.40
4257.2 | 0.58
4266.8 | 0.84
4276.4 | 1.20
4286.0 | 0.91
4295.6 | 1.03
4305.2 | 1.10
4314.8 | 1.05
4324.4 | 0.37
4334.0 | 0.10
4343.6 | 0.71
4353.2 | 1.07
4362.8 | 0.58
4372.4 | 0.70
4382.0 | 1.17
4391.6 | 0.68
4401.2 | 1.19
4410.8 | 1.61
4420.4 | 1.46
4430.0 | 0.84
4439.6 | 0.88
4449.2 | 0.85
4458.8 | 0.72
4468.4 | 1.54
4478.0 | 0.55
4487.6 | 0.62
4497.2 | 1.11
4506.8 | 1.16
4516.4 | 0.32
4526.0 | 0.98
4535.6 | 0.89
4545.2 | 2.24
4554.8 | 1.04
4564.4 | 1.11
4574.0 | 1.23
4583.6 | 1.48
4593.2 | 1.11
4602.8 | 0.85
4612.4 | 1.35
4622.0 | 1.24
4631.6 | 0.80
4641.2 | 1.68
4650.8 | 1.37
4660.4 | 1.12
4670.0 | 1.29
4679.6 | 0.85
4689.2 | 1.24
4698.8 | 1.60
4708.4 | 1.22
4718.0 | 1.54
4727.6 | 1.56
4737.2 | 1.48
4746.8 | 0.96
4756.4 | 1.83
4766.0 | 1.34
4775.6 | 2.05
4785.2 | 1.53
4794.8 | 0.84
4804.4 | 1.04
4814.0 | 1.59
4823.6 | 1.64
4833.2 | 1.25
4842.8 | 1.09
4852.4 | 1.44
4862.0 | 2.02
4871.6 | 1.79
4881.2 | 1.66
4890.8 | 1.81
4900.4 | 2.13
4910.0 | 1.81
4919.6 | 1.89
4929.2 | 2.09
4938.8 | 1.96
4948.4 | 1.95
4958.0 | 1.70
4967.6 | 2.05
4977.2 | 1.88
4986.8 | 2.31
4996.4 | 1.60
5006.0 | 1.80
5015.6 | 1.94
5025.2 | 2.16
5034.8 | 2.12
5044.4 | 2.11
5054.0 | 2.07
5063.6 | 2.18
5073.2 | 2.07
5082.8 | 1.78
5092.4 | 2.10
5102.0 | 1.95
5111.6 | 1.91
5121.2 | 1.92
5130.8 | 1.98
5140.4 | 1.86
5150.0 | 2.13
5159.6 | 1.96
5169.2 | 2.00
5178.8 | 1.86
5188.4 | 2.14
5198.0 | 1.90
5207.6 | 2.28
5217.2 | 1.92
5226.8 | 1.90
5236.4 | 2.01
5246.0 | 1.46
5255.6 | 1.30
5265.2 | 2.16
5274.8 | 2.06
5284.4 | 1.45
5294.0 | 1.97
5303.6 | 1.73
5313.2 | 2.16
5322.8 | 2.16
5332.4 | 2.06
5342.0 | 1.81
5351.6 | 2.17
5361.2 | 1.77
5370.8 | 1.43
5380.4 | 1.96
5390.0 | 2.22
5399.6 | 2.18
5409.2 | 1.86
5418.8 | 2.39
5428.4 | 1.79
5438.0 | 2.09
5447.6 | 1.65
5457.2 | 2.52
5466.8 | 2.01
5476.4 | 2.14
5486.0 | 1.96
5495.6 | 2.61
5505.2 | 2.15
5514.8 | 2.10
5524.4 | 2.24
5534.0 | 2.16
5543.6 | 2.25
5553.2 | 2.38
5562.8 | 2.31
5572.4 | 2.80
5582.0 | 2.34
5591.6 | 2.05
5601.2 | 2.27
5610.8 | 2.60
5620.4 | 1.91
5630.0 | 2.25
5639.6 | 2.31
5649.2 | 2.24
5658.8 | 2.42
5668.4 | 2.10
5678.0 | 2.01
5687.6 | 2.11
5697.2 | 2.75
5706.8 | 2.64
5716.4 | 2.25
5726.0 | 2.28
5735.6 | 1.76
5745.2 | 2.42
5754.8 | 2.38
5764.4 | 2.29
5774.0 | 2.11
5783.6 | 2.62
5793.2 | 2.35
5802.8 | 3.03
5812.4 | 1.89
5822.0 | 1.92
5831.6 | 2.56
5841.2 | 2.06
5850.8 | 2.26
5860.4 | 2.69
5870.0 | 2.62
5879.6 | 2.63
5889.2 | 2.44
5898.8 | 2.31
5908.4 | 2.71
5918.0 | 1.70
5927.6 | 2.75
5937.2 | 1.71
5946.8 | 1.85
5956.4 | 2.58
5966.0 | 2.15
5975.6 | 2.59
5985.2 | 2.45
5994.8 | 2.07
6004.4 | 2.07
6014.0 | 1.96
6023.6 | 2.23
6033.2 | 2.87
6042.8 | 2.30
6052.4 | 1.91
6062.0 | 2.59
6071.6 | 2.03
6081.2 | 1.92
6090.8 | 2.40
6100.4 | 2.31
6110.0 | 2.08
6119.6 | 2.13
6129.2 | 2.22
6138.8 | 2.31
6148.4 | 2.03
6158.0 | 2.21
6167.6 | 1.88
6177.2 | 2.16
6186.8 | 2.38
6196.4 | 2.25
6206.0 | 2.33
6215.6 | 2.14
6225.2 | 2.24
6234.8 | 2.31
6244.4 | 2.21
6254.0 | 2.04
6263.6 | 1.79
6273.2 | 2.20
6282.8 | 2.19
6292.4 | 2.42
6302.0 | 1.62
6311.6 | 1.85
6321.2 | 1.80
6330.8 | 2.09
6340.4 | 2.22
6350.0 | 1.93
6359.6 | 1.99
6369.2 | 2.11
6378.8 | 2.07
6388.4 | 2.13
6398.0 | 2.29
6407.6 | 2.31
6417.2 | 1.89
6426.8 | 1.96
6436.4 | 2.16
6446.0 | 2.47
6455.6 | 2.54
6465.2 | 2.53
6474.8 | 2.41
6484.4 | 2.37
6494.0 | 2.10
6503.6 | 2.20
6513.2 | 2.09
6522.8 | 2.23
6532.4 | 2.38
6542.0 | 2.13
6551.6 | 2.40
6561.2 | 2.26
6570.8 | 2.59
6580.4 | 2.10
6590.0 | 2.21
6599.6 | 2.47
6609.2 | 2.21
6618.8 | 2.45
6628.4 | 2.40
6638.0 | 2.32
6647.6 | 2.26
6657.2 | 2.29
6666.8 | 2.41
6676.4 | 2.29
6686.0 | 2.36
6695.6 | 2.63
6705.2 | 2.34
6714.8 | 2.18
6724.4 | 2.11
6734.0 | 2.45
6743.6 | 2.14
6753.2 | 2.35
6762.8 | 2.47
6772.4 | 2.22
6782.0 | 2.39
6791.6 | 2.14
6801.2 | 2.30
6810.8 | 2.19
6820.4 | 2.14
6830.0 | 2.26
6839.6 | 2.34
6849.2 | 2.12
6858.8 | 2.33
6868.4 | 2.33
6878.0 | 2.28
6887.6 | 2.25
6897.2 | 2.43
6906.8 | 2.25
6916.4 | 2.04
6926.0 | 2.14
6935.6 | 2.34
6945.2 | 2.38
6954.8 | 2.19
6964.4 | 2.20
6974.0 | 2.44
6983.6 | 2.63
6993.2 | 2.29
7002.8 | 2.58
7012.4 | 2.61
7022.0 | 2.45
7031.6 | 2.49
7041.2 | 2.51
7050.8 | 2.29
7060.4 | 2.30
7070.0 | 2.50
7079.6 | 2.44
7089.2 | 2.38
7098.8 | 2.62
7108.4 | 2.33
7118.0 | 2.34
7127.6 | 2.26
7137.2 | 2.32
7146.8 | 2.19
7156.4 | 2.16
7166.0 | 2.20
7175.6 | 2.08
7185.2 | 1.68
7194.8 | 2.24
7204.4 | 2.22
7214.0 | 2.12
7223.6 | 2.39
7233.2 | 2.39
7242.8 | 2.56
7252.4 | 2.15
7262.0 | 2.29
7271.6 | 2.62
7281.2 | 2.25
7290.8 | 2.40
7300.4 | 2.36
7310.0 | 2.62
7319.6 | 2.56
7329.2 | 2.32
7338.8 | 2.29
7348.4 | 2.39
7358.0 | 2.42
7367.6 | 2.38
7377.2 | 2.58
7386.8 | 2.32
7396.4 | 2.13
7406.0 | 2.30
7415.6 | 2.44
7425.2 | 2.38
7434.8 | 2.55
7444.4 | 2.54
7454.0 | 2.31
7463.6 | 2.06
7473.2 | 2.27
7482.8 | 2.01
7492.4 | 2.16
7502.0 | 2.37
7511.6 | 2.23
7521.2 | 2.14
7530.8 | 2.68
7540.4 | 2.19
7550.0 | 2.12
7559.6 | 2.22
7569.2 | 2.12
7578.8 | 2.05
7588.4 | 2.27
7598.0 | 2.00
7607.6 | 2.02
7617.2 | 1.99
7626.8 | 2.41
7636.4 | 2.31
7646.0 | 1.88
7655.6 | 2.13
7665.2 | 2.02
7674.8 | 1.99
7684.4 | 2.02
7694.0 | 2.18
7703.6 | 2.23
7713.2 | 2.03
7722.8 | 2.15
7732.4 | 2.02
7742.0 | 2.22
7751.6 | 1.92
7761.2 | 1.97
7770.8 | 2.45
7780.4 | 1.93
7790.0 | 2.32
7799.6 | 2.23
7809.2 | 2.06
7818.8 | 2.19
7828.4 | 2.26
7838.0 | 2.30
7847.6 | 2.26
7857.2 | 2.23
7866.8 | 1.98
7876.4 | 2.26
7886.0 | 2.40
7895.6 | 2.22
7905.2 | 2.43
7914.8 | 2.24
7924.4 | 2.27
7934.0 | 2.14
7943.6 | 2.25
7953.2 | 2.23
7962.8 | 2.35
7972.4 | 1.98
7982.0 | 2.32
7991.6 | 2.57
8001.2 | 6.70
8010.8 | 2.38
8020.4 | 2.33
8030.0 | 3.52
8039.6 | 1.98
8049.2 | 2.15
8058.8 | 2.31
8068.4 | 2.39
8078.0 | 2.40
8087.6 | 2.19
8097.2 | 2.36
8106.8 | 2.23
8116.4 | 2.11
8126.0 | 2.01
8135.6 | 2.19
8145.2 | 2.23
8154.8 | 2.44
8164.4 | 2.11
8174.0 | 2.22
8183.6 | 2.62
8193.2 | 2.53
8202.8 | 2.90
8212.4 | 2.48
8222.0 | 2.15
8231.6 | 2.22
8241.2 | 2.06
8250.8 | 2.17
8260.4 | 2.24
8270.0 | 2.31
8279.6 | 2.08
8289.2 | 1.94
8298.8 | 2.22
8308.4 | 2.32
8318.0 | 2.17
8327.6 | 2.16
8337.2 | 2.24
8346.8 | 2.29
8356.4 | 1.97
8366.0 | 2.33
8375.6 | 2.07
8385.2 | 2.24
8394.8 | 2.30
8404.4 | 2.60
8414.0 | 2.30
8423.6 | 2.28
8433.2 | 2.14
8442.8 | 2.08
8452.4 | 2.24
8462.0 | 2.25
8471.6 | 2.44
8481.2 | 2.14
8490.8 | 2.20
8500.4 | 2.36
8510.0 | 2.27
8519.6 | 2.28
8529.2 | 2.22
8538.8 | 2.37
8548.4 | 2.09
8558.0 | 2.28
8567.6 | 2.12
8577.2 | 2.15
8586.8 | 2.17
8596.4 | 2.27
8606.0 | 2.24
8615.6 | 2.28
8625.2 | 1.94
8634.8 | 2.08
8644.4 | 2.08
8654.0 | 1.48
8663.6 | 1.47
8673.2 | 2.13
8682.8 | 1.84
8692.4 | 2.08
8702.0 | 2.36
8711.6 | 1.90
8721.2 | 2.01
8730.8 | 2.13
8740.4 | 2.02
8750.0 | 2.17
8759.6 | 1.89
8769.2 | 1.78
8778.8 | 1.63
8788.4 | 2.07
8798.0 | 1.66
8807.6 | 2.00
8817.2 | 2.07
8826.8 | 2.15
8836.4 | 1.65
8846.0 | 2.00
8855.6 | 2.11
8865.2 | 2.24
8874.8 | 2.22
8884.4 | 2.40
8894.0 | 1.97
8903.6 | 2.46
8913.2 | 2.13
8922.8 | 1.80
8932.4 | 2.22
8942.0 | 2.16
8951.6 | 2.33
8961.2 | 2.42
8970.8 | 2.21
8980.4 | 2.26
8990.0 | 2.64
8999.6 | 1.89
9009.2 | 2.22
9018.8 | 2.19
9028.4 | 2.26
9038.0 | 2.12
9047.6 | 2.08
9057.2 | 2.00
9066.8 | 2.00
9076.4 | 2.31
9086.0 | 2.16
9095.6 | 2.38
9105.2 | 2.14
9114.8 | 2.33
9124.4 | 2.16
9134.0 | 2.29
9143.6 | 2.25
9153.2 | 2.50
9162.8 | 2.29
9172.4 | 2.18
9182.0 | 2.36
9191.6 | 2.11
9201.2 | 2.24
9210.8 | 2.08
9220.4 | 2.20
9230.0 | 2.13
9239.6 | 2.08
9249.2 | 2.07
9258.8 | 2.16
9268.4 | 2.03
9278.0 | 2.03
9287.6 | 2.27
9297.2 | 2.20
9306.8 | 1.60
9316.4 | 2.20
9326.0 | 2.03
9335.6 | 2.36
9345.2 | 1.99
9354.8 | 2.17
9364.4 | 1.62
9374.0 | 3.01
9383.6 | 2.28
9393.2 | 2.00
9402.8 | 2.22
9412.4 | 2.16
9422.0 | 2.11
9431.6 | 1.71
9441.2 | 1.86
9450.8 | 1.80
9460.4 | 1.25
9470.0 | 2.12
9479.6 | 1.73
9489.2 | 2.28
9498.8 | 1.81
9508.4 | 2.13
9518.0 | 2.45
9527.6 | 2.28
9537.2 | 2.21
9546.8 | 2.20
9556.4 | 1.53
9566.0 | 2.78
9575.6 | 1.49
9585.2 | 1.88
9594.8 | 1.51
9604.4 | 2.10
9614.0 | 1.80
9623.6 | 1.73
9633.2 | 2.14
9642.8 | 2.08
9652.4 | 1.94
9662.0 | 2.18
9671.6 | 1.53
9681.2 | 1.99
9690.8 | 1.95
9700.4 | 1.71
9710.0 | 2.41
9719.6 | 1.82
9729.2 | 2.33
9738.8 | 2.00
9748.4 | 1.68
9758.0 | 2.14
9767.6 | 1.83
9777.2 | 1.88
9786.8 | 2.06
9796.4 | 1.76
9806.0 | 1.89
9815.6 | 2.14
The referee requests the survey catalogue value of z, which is 0.22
